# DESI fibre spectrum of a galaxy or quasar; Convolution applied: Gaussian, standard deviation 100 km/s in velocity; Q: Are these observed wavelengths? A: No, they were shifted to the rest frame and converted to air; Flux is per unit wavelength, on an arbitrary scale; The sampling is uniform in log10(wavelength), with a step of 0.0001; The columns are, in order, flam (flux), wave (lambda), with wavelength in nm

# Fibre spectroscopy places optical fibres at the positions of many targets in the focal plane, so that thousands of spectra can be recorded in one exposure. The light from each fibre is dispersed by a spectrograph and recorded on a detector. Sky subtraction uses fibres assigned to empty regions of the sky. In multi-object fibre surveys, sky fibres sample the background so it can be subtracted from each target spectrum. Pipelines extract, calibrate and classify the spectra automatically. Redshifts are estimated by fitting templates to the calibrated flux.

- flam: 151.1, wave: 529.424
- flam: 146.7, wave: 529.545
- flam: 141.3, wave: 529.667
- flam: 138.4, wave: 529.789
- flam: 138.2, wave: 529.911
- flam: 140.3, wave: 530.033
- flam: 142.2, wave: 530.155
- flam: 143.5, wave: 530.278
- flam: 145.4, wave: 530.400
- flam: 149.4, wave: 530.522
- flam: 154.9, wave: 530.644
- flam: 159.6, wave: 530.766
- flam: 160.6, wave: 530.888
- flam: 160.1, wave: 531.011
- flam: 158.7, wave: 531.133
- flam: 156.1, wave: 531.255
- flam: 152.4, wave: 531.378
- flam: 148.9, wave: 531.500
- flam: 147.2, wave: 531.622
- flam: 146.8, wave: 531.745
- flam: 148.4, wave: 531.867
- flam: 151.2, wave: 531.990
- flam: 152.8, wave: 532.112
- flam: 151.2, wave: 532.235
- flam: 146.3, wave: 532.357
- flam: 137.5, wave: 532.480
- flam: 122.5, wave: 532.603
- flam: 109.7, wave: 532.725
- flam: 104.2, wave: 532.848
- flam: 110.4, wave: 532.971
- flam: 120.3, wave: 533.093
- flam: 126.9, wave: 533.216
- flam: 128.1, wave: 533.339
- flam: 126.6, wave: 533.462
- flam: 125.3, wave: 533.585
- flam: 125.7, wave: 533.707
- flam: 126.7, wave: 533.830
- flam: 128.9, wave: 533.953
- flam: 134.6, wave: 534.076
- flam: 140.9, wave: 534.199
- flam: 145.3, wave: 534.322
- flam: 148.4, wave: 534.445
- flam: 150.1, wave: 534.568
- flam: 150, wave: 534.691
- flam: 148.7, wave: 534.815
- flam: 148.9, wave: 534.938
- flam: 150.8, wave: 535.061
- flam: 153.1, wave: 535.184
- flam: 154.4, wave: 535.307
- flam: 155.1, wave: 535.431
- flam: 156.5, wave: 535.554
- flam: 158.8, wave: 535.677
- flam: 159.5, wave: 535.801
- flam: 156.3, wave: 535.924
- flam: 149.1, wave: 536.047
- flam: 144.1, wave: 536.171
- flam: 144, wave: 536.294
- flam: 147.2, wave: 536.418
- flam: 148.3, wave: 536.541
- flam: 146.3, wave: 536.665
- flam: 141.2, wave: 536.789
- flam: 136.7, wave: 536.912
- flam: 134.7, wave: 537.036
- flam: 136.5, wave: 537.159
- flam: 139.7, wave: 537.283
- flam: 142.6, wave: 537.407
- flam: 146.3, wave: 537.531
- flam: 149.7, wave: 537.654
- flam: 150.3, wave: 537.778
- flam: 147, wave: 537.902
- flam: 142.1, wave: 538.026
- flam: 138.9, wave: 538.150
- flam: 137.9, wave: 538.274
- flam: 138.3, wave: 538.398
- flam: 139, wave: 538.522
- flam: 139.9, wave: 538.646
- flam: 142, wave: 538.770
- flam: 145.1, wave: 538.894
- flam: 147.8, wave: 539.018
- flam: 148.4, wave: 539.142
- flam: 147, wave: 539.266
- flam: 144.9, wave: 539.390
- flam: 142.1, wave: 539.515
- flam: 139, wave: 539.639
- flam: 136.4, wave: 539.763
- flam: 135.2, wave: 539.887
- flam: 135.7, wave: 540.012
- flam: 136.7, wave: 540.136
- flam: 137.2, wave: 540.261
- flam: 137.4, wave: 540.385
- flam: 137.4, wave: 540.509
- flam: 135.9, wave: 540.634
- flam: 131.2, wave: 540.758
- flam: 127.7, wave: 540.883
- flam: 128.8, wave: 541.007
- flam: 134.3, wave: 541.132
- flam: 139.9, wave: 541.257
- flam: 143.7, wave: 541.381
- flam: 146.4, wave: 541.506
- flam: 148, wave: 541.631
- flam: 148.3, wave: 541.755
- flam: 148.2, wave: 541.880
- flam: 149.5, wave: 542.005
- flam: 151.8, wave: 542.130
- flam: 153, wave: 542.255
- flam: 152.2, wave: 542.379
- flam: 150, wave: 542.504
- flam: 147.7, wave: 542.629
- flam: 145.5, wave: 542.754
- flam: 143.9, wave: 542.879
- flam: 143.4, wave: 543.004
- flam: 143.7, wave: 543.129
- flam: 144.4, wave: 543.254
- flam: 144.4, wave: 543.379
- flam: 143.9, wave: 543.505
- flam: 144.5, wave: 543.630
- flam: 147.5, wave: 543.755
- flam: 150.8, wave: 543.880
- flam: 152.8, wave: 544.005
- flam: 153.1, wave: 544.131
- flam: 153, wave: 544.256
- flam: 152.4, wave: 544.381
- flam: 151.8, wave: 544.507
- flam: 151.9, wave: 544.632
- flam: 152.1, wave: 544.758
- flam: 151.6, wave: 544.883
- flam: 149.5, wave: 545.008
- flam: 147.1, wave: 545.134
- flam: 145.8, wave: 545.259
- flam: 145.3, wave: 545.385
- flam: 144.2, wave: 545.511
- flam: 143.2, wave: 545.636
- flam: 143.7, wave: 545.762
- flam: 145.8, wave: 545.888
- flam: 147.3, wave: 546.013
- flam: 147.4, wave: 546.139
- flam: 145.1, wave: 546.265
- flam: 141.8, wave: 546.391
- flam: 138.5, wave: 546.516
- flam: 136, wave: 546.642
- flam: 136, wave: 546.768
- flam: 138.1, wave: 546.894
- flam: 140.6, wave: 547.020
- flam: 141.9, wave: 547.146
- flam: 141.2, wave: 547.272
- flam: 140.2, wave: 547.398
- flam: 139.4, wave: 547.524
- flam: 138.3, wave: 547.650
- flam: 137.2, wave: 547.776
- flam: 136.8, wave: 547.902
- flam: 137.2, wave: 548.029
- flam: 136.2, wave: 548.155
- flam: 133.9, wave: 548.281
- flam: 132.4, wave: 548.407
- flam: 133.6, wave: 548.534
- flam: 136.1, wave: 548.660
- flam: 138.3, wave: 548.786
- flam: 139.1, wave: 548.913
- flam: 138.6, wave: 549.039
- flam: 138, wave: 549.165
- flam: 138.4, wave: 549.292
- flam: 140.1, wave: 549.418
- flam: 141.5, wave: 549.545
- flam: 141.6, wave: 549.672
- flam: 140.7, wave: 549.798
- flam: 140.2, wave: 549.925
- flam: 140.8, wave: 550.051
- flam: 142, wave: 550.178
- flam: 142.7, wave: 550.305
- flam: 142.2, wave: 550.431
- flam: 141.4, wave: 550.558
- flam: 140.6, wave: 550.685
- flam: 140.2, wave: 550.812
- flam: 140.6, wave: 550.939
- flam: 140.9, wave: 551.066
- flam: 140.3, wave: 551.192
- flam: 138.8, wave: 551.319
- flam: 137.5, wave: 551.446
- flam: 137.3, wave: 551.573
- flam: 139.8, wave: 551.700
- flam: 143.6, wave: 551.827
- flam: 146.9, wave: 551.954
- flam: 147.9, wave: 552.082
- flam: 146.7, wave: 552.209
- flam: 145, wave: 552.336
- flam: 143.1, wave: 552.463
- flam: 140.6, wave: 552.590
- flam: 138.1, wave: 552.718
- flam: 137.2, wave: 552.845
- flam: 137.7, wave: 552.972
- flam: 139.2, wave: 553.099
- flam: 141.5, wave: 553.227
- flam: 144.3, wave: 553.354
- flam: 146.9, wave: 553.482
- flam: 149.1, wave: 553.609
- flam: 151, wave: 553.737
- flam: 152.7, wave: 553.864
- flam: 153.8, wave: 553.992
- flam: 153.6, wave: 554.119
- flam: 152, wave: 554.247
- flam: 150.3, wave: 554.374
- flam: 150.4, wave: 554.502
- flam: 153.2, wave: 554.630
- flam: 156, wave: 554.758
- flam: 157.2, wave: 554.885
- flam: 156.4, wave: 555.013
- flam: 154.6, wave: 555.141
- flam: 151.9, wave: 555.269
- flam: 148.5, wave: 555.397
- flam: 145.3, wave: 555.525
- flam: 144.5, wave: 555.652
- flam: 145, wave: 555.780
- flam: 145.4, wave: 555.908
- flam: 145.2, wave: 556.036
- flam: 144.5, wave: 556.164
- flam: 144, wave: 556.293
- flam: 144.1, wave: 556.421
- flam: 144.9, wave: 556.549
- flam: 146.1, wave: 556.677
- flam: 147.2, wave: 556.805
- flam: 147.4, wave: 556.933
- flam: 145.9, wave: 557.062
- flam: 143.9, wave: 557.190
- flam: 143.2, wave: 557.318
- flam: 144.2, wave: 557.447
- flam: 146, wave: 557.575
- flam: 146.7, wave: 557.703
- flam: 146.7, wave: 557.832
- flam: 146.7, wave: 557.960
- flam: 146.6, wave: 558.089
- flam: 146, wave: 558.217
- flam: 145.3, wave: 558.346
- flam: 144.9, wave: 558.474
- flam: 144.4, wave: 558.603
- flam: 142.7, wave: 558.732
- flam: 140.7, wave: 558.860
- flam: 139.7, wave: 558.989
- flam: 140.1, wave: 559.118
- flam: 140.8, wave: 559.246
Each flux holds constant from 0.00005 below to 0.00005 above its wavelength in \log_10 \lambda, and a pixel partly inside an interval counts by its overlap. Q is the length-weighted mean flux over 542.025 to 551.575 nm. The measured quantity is 143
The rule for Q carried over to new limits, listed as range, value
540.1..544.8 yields 145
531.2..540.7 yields 141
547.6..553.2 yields 140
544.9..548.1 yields 142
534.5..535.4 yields 151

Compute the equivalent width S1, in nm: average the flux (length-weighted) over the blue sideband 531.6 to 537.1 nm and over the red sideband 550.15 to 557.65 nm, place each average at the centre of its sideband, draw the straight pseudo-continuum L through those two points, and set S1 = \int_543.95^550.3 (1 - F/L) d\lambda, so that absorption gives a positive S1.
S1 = 0.067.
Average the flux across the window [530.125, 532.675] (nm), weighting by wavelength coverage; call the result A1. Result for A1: 149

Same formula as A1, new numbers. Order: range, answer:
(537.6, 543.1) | 142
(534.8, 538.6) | 146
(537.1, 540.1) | 142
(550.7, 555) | 145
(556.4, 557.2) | 146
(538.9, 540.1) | 142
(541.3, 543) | 148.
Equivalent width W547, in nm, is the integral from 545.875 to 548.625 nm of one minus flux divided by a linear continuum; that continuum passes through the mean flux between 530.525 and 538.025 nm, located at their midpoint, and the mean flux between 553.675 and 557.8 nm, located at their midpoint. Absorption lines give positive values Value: 0.14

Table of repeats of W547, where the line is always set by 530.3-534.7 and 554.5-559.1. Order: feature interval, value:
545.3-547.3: 0.02 nm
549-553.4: 0.13 nm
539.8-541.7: 0.07 nm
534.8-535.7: -0.08 nm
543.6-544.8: -0.07 nm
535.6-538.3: -0.08 nm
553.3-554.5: -0.04 nm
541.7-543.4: -0.06 nm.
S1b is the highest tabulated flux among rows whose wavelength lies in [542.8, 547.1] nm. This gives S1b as 153.1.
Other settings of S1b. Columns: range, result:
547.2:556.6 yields 157.2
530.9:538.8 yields 160.1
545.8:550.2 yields 147.4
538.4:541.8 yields 148.4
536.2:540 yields 150.3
